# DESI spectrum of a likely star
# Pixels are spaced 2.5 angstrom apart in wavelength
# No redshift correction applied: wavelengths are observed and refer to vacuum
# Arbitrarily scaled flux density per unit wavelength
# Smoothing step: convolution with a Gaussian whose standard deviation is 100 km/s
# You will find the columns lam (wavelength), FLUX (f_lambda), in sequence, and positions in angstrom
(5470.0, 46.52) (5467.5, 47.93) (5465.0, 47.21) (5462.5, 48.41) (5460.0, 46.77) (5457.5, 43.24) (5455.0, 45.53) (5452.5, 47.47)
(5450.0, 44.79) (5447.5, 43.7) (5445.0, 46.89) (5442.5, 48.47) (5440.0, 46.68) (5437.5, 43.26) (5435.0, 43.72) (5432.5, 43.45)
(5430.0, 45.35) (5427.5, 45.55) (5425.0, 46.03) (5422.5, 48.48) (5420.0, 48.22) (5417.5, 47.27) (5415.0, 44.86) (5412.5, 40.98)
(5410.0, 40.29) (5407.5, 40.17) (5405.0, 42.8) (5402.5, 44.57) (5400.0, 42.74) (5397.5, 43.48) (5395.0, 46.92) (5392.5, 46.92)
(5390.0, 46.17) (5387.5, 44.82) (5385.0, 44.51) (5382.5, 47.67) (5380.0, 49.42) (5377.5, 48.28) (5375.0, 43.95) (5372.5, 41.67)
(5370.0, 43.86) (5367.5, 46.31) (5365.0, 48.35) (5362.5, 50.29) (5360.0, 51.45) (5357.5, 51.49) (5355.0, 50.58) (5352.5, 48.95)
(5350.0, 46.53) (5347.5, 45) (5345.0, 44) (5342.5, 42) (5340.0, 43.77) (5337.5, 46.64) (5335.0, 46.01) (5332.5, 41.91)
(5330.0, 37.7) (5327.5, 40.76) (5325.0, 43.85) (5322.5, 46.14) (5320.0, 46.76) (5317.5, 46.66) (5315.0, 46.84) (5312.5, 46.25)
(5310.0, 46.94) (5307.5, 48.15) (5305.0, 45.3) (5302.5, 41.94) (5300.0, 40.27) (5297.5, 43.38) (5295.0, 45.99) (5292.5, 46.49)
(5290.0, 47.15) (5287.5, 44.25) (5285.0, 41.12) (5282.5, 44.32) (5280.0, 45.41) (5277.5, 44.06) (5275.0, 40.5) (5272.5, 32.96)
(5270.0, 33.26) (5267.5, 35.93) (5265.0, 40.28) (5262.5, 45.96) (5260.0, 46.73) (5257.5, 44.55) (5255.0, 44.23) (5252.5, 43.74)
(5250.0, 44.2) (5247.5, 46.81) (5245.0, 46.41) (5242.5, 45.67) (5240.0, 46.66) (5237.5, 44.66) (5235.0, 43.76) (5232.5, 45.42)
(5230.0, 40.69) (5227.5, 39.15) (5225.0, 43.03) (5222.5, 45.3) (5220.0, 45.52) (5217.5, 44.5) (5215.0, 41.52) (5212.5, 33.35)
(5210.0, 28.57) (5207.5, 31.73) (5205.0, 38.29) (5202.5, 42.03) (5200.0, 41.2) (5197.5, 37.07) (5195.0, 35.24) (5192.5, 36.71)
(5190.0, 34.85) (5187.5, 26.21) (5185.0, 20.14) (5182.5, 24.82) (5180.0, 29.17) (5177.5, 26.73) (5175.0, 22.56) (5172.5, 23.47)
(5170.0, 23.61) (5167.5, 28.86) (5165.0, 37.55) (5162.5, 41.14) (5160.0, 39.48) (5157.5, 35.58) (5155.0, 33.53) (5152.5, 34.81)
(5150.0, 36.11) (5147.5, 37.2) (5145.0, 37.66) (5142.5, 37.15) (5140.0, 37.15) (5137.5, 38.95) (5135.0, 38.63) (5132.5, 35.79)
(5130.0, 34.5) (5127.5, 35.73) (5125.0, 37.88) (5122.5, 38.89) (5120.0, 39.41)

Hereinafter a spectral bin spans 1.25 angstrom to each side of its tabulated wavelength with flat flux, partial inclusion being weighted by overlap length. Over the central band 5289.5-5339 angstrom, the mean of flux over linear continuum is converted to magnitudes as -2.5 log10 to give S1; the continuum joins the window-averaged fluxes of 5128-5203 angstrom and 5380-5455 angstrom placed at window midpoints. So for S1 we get -0.11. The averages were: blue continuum 33.5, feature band 44.7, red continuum 45.1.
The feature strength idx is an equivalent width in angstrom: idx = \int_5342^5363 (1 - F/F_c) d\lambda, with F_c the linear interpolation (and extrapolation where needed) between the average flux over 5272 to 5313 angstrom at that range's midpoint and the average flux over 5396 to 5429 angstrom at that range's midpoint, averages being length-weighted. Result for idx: -1.8 angstrom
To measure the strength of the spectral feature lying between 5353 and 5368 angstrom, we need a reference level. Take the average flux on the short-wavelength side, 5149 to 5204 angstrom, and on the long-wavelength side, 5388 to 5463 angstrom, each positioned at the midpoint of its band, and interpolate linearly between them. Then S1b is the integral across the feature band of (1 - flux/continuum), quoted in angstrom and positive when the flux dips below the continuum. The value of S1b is -2.9 angstrom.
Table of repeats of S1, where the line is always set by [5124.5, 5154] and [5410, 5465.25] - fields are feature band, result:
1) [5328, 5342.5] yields -0.011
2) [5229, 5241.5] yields -0.123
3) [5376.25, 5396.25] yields -0.066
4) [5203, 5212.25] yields 0.153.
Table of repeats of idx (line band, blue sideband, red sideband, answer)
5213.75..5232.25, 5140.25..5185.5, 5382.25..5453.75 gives -4.2 angstrom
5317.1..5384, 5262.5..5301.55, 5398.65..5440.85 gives -4.4 angstrom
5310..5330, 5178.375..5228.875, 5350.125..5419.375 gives -1.3 angstrom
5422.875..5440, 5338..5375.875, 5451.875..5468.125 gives 0.6 angstrom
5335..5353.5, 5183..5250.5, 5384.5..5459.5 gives -1.1 angstrom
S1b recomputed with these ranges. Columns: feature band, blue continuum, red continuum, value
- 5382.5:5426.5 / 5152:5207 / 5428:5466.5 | -1.2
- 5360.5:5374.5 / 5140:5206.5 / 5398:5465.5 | -1.4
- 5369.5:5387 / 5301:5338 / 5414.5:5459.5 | -0.2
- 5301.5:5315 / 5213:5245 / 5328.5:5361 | -0.2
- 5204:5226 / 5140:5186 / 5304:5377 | -1.9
